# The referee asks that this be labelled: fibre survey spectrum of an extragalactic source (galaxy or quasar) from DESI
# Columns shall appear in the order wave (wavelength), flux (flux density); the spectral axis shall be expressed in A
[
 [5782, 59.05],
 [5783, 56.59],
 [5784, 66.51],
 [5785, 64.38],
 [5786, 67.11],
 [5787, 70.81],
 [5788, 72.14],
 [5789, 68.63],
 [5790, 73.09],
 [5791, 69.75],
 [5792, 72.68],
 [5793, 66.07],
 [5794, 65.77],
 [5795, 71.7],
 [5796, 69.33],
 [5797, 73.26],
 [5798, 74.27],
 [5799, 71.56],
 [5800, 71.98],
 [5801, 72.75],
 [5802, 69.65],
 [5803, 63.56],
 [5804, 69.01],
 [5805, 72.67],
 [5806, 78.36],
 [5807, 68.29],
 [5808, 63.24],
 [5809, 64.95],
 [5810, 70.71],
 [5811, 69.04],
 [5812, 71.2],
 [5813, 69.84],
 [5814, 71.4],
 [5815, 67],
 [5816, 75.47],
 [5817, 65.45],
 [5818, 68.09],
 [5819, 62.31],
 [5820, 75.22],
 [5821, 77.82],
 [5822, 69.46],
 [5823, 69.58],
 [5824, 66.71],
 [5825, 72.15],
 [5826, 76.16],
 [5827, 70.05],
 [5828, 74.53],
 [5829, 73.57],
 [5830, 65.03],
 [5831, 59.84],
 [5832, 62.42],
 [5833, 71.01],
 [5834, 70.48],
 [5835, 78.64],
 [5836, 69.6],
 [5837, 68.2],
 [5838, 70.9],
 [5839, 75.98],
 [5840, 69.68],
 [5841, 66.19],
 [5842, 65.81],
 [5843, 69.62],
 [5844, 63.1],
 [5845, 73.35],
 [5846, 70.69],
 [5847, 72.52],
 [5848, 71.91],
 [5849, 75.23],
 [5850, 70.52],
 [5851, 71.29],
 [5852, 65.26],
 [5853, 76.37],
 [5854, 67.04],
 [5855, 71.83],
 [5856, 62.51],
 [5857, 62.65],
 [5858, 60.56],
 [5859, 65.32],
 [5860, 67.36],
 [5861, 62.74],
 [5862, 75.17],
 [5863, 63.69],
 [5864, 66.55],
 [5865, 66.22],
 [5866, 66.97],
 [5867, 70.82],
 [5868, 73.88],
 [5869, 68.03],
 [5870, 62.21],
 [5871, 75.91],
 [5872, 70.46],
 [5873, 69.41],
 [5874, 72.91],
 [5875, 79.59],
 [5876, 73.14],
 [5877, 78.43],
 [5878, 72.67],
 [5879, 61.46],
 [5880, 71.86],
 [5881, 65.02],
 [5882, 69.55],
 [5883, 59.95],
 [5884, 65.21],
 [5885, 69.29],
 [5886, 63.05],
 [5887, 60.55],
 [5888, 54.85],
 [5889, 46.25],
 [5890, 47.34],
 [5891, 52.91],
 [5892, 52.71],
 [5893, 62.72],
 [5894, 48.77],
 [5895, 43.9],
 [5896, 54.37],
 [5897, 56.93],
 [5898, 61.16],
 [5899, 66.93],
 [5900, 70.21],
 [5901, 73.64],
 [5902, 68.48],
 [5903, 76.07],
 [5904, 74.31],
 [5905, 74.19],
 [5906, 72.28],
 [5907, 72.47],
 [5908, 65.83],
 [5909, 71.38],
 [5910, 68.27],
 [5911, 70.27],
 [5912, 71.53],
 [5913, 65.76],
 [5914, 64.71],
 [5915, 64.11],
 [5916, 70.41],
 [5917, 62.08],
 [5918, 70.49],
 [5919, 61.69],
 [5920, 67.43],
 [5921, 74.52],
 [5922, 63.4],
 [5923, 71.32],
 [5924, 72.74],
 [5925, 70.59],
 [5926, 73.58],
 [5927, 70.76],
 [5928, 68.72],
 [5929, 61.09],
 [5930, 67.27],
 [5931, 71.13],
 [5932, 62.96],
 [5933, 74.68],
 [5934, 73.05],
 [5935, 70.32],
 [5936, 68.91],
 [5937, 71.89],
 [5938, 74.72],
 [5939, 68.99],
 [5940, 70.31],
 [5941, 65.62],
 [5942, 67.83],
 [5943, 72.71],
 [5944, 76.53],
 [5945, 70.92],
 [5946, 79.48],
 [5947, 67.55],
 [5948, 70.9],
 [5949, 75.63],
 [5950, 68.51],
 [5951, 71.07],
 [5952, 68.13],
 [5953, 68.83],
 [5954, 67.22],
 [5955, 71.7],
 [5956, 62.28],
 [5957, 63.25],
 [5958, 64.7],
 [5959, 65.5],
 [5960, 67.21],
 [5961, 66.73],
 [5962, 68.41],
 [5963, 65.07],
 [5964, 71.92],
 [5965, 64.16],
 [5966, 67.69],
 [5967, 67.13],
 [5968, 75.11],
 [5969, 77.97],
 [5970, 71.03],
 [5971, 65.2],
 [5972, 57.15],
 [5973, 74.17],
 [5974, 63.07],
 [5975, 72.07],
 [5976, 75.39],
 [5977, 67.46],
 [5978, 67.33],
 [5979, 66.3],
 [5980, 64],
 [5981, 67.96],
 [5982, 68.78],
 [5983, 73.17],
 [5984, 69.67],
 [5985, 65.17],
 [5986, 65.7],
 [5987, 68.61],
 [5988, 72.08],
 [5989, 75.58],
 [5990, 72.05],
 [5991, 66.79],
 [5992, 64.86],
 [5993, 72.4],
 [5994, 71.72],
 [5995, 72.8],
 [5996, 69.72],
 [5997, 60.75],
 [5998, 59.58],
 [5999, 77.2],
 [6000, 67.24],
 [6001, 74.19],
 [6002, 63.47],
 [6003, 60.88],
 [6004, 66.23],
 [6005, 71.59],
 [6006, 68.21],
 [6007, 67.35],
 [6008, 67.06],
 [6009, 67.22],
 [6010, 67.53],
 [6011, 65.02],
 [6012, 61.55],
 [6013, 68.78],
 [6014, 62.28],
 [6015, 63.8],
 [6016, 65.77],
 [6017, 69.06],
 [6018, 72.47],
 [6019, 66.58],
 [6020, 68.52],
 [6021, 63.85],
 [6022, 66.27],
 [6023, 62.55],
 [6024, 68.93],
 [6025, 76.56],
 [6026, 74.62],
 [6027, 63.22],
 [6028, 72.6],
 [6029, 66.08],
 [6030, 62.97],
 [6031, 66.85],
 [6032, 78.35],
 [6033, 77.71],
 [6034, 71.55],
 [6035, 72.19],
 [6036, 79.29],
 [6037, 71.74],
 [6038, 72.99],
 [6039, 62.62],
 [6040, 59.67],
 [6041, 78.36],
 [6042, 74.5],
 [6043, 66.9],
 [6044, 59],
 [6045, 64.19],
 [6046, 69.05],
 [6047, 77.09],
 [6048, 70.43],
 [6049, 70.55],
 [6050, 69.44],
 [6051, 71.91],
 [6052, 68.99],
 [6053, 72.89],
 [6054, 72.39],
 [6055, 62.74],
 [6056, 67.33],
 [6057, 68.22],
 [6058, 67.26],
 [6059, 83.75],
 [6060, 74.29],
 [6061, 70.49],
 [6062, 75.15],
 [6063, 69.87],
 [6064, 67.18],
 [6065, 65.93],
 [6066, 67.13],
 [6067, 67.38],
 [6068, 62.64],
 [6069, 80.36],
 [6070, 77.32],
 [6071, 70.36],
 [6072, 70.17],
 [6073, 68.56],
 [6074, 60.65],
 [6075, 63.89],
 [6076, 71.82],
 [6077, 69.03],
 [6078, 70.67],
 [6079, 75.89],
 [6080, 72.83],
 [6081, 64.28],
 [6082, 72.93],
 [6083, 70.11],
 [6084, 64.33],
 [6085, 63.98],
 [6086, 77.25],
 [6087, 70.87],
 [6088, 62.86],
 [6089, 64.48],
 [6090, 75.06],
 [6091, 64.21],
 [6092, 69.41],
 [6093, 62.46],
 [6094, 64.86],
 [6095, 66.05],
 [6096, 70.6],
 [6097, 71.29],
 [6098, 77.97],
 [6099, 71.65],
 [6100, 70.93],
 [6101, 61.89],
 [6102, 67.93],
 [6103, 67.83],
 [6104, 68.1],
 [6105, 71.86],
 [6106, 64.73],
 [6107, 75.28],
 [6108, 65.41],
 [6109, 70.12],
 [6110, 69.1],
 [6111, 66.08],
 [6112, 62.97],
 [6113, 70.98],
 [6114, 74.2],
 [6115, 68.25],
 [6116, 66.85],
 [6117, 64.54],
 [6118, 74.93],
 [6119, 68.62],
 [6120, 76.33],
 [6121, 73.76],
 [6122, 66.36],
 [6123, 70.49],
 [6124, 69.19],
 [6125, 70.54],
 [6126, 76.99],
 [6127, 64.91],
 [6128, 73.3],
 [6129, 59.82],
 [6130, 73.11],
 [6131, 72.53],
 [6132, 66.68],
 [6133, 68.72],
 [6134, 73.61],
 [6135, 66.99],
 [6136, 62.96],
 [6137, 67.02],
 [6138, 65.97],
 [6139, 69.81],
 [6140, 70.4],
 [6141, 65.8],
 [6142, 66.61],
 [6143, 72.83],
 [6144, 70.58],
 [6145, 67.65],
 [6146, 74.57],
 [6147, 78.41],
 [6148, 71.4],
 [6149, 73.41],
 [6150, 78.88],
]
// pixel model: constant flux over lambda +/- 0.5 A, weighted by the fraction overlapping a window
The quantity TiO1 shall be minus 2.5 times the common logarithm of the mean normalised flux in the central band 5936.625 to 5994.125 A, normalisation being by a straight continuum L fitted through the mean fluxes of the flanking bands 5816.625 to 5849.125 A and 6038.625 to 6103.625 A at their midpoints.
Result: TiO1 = 0.01 mag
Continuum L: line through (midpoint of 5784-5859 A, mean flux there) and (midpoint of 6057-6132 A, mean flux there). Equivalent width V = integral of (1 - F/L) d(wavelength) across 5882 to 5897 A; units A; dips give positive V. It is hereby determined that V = 2.9 A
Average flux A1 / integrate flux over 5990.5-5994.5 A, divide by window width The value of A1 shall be 68.9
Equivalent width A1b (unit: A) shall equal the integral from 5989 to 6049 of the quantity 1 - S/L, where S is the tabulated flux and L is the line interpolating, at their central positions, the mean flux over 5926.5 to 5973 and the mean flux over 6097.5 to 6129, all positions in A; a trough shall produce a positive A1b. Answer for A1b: 0.63 A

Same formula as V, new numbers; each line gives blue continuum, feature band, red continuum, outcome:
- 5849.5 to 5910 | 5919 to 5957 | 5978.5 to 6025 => -1.7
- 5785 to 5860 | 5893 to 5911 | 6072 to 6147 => 0.9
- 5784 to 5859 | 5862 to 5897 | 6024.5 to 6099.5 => 2.8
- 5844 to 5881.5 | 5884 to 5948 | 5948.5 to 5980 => 2.0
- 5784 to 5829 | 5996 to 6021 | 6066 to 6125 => 1.0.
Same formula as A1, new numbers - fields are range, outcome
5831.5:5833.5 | 66.7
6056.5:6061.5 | 72.8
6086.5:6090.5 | 68.3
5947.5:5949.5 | 73.3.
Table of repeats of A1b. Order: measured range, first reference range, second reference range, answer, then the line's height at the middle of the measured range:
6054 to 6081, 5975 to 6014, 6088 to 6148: -0.5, 68.8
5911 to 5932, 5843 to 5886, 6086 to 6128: 0.3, 69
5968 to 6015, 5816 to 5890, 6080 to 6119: 0.3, 68.6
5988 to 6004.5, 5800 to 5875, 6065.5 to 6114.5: 0.1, 69.2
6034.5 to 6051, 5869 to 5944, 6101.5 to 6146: -0.4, 68.4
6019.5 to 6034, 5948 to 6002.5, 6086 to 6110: -0.1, 68.6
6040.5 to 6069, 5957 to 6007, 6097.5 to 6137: -0.5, 68.9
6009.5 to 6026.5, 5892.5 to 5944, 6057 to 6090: 0.5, 69.2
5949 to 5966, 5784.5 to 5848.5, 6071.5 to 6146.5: 0.5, 69.5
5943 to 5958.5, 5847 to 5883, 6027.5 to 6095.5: -0.1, 69.4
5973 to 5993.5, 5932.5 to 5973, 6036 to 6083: 0.2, 69.6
